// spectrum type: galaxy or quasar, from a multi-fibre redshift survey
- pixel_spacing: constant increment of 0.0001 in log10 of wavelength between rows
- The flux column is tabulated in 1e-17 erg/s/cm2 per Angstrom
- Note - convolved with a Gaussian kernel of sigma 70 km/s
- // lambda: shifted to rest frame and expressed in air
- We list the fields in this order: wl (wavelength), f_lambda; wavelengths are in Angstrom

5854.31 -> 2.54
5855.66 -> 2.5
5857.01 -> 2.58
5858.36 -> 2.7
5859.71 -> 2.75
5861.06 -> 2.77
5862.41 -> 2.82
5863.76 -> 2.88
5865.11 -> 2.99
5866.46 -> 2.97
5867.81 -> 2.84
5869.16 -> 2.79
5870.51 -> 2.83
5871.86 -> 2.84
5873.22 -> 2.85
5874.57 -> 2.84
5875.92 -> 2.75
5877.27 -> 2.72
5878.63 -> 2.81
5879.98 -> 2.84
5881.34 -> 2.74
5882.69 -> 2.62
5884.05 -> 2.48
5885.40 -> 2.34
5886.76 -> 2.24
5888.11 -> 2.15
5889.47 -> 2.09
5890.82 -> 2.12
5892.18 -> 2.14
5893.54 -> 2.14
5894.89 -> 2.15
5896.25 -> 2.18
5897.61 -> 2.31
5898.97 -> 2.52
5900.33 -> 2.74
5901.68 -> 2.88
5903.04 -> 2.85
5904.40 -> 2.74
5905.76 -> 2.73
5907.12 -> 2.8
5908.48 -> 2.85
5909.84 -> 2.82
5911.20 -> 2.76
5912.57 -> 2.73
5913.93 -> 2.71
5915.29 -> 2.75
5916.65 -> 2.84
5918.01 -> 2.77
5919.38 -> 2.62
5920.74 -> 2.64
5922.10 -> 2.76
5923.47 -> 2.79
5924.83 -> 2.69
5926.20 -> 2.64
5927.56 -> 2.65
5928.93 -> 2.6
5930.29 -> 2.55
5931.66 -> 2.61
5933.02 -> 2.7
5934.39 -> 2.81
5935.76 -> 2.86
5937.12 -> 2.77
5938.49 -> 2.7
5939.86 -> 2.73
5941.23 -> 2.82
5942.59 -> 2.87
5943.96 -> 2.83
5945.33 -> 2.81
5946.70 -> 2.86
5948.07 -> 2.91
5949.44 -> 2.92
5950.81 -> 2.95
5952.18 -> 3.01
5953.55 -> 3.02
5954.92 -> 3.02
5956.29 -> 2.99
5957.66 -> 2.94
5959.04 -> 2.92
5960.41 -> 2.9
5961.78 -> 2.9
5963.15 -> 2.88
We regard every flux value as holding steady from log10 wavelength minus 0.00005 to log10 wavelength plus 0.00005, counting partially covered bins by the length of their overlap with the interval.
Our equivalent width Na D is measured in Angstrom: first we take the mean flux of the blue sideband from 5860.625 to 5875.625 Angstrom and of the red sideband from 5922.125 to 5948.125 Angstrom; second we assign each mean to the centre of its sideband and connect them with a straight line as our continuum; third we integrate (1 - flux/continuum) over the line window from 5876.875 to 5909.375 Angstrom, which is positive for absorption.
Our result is 3.5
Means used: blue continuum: 2.86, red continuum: 2.74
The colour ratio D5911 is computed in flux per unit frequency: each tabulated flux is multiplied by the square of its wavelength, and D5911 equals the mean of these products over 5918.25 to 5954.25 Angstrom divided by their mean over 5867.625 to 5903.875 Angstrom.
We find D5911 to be 1.11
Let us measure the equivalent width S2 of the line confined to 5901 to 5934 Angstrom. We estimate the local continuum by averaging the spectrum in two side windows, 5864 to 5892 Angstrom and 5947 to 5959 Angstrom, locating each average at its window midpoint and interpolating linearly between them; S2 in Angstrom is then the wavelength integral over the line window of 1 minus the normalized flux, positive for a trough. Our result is 0.9 Angstrom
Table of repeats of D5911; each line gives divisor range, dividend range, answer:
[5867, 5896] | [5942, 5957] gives 1.18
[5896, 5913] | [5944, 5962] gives 1.10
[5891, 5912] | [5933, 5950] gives 1.11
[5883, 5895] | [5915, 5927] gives 1.24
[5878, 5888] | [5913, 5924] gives 1.08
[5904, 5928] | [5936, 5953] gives 1.05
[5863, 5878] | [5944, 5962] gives 1.06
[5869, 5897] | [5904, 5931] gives 1.10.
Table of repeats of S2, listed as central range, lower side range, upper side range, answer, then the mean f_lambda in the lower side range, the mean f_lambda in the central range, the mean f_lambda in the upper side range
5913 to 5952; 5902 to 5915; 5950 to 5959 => 1.7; 2.78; 2.76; 2.98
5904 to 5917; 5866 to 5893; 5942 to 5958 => -0.1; 2.59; 2.77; 2.93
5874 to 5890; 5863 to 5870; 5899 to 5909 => 1.7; 2.89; 2.55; 2.78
